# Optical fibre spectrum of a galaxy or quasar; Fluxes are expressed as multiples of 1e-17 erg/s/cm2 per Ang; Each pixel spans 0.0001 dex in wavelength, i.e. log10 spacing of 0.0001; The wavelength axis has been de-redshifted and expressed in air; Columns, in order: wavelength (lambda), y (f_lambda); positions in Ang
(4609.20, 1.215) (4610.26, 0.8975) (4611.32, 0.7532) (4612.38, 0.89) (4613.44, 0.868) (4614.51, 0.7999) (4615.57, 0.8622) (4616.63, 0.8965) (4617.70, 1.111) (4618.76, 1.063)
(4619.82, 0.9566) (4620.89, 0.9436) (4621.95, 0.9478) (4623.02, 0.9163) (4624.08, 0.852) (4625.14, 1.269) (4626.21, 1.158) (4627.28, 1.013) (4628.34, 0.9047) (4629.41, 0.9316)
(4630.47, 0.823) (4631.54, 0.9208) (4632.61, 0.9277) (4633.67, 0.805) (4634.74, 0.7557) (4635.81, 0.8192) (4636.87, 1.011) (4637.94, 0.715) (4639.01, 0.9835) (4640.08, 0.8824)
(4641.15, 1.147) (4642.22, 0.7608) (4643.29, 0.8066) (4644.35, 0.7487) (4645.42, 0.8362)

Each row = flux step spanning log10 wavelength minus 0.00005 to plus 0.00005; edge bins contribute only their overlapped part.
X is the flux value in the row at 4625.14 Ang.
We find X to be 1.269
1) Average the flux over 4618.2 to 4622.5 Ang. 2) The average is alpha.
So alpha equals 0.978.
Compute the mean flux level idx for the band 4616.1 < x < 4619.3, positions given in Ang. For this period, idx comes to 1.02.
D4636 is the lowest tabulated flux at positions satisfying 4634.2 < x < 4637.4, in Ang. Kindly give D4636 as 0.7557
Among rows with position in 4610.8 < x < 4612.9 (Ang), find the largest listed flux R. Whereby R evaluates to 0.89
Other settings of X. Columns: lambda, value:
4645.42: 0.8362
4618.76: 1.063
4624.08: 0.852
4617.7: 1.111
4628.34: 0.9047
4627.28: 1.013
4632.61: 0.9277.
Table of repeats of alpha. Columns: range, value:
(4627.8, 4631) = 0.889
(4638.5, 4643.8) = 0.915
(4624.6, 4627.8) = 1.14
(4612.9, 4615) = 0.833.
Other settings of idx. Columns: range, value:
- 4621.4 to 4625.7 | 0.998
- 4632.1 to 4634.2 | 0.869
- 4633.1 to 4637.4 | 0.85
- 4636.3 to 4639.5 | 0.902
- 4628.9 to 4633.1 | 0.9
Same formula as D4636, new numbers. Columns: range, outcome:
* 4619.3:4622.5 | 0.9436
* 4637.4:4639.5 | 0.715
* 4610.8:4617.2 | 0.7532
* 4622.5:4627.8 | 0.852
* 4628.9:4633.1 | 0.823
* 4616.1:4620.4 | 0.8965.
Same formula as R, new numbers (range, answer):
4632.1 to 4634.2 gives 0.9277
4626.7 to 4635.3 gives 1.013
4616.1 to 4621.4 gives 1.111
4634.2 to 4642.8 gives 1.147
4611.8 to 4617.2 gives 0.8965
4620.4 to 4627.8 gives 1.269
